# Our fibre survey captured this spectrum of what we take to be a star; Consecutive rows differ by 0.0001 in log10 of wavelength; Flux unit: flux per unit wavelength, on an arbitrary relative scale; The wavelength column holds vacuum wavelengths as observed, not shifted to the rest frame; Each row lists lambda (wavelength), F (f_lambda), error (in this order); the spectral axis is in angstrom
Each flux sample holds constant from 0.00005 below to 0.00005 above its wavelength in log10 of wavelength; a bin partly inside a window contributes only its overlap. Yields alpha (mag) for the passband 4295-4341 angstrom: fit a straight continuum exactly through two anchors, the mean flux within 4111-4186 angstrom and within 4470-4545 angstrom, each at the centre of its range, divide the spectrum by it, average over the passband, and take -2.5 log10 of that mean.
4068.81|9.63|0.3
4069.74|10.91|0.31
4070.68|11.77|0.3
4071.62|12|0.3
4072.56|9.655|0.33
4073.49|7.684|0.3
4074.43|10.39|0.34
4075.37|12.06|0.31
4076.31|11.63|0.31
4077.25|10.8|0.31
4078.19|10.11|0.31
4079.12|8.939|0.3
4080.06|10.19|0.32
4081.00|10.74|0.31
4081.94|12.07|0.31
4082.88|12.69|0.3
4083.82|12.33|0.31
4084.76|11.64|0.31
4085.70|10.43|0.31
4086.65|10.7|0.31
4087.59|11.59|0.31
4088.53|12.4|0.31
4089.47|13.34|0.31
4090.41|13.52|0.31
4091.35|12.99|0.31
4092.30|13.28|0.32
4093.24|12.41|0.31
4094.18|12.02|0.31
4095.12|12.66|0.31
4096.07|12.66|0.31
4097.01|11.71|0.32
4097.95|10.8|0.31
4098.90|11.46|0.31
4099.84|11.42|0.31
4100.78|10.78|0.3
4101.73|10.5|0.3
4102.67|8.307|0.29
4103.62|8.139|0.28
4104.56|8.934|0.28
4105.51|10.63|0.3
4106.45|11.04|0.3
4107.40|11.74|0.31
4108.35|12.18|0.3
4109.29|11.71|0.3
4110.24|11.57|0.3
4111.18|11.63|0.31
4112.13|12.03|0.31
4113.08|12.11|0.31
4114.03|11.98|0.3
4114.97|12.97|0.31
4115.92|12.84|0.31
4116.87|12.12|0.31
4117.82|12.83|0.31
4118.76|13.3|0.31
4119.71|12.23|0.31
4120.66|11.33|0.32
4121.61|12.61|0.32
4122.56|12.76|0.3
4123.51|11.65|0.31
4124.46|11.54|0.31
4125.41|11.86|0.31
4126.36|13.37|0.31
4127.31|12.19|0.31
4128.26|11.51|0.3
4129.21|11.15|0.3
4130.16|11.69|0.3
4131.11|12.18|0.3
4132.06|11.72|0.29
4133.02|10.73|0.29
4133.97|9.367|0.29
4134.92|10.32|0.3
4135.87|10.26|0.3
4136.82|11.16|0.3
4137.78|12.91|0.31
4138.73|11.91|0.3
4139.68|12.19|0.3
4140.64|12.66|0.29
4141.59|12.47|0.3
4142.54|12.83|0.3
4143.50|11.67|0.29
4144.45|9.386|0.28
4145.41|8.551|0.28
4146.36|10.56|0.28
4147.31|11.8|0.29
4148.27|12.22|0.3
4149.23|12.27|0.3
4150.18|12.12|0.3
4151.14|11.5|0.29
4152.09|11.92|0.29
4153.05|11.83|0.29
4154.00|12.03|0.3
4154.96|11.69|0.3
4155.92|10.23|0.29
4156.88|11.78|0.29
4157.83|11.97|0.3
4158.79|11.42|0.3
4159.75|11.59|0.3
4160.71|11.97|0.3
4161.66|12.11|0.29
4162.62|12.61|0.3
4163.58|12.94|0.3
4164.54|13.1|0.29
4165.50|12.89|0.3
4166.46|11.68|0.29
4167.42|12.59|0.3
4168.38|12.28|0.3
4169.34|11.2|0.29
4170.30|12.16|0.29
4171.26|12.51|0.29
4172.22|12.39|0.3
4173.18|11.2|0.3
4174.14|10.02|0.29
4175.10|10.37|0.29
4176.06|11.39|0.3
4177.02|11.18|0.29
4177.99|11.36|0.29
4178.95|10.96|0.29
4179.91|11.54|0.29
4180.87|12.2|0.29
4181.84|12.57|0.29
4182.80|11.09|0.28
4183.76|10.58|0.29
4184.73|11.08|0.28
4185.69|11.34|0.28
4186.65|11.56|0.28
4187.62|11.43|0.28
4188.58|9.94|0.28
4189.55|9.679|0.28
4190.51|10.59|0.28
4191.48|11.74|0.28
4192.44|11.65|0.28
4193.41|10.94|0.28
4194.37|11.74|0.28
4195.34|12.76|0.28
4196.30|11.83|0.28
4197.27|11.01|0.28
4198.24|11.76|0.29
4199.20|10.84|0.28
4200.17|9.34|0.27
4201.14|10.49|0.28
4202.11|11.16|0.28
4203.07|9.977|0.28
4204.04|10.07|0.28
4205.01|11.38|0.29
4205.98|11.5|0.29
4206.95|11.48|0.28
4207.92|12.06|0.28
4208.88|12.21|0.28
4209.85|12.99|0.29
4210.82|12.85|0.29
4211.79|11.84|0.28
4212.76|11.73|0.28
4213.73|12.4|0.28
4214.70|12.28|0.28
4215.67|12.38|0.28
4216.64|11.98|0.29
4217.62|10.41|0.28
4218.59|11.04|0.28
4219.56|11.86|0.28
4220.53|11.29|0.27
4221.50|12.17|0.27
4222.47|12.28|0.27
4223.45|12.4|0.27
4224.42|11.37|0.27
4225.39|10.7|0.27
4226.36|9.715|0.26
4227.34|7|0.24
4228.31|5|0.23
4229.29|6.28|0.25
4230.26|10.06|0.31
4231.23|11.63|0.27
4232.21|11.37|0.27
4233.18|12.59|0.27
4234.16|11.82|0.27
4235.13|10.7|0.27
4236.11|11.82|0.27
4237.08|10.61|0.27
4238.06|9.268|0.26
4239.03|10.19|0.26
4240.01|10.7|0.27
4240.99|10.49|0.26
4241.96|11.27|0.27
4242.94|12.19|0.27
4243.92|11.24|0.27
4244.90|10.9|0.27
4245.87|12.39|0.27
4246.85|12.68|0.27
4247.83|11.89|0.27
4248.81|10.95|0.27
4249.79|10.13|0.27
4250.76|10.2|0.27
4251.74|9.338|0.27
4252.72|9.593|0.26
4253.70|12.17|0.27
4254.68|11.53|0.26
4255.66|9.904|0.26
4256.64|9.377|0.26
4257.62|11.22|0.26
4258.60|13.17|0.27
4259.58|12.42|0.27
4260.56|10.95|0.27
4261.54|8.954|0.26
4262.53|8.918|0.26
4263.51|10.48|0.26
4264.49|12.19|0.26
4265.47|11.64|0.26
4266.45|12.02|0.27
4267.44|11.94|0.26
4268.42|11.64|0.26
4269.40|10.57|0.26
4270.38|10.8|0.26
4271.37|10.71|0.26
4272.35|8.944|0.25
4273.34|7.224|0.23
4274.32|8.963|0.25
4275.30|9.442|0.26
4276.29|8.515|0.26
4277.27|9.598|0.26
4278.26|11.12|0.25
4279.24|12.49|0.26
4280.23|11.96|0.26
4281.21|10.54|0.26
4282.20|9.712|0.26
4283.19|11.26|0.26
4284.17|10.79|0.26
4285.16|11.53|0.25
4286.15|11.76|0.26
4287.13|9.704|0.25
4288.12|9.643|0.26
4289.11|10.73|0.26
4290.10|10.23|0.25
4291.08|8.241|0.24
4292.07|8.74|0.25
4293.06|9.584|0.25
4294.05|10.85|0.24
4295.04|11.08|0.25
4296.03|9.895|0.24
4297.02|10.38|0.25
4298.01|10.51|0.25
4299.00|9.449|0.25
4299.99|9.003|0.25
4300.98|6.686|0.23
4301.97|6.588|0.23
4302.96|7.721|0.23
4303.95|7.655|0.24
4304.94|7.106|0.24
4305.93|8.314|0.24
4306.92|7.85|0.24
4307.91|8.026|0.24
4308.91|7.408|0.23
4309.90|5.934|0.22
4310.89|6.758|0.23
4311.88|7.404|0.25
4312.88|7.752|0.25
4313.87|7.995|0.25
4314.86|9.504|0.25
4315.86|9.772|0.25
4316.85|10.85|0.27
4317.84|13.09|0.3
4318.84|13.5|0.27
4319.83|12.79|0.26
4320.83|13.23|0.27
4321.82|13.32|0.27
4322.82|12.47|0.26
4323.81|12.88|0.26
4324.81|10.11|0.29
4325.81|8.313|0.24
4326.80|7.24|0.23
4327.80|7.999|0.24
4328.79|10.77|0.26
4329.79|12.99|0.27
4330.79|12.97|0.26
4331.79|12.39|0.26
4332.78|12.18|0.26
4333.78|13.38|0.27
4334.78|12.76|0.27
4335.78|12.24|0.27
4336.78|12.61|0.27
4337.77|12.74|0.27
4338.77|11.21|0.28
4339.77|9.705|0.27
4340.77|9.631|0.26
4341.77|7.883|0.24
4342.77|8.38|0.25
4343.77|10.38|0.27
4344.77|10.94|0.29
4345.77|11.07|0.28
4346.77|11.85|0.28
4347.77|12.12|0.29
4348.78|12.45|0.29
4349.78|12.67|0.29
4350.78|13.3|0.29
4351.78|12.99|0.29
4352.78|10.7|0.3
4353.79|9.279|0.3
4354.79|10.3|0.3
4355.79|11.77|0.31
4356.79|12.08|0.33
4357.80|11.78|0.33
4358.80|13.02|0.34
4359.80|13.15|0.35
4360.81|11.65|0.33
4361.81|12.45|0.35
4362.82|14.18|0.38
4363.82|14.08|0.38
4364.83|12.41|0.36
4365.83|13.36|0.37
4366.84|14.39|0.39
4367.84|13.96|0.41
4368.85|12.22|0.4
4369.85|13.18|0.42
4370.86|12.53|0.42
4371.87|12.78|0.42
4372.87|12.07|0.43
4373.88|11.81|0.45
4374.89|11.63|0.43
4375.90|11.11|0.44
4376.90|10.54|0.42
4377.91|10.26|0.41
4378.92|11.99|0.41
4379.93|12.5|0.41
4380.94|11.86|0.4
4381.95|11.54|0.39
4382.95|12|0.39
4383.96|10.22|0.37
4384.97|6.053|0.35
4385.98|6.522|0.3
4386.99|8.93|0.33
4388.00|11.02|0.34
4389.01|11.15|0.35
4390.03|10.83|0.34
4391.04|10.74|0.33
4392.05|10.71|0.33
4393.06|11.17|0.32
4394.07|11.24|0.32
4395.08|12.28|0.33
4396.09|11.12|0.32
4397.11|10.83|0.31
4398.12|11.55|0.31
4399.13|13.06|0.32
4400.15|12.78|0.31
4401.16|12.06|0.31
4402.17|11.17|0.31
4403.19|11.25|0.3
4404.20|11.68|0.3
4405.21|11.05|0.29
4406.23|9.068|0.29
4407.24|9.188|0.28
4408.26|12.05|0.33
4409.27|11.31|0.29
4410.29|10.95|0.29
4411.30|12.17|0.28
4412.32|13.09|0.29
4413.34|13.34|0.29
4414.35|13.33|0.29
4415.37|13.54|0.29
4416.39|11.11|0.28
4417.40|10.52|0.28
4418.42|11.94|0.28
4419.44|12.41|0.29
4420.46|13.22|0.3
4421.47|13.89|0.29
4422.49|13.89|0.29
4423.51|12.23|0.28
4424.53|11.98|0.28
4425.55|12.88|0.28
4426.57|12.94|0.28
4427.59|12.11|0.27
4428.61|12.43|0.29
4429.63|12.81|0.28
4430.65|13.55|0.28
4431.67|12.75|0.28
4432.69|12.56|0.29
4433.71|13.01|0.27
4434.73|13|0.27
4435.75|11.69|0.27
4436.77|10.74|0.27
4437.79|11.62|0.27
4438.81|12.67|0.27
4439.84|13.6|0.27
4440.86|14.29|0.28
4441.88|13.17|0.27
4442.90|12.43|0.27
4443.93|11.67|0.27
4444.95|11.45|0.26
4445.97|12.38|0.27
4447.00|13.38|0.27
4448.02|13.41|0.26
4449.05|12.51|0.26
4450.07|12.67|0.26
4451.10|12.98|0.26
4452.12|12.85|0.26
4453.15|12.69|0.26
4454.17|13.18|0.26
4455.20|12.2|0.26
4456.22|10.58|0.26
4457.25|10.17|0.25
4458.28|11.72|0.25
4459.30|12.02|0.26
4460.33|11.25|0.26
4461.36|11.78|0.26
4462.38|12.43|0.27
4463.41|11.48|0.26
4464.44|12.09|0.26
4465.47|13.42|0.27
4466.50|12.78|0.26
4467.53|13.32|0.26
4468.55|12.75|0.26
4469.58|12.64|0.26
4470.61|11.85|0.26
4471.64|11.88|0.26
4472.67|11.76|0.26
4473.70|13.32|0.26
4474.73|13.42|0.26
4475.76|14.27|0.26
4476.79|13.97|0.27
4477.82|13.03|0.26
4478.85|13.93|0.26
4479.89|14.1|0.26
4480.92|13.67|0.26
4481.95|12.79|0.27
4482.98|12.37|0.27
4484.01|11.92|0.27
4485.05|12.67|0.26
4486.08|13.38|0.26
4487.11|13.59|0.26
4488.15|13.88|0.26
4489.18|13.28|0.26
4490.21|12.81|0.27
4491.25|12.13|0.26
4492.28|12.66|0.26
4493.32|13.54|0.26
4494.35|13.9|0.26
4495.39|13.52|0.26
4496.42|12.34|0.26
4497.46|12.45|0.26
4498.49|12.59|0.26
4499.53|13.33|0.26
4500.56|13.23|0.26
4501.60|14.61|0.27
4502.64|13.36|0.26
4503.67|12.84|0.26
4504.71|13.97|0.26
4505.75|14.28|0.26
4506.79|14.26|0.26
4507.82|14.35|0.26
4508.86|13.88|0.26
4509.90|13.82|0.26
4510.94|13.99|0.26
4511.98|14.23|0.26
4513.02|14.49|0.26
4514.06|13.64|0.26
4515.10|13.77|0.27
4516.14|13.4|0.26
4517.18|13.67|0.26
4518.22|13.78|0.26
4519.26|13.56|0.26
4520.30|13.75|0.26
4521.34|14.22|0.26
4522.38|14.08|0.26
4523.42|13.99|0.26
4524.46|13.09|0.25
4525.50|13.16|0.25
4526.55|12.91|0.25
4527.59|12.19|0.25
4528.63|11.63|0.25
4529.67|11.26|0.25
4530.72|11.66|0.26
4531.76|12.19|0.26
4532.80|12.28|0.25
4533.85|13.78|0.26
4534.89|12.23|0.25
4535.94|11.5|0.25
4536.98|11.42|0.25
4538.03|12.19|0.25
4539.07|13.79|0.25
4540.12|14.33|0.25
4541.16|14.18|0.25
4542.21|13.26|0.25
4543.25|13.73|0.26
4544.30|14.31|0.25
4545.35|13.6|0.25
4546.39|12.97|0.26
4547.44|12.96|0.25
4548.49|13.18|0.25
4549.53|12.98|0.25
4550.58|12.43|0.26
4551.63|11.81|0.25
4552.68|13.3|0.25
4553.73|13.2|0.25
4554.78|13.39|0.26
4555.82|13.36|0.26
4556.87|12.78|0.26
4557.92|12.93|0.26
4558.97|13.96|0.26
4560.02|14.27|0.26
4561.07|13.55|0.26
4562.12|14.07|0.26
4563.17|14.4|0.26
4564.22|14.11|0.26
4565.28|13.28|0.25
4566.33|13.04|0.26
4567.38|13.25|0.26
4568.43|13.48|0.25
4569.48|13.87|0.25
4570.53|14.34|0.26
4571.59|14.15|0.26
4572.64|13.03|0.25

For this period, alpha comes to 0.229 mag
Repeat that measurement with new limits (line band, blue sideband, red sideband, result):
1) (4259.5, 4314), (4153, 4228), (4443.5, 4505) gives 0.23 mag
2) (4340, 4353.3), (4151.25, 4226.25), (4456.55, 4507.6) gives 0.11 mag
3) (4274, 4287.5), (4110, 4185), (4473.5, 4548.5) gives 0.17 mag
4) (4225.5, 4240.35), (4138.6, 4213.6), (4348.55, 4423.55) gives 0.17 mag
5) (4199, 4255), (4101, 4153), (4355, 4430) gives 0.06 mag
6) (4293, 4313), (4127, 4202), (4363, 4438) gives 0.36 mag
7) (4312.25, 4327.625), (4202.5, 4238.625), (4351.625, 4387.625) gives 0.07 mag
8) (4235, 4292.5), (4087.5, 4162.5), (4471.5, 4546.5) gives 0.15 mag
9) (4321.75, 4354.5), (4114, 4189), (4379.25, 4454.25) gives 0.06 mag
